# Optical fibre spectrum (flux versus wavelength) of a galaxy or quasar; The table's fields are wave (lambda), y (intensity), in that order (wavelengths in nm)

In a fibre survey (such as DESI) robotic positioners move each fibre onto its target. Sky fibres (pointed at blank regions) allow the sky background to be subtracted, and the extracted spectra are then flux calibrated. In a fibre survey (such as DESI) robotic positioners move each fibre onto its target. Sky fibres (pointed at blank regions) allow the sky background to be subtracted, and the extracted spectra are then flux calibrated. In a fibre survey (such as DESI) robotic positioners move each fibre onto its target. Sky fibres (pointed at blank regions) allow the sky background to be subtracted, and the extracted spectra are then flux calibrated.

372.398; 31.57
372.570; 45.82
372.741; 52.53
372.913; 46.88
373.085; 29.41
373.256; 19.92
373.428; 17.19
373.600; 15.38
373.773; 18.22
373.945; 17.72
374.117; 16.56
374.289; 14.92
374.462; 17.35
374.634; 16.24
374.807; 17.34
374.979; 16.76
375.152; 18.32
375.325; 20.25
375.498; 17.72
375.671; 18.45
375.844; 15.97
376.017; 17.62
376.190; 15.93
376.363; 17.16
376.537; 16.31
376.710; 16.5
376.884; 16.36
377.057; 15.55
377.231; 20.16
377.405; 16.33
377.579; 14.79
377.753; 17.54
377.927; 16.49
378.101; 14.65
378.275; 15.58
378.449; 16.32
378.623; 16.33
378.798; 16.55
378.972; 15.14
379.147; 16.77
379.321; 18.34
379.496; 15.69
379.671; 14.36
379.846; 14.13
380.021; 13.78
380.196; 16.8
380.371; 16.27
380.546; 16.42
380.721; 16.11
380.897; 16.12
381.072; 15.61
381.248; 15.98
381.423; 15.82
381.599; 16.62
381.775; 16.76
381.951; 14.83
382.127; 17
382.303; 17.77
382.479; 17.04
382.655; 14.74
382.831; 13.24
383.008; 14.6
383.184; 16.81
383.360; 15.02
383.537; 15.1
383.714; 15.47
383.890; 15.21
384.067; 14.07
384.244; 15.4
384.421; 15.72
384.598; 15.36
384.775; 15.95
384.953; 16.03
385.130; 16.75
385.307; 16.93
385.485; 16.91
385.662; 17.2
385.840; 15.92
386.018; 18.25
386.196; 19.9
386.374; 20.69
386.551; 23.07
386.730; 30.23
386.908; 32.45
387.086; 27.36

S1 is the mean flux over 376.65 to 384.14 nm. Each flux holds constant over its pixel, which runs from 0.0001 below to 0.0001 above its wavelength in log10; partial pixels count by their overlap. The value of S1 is 15.9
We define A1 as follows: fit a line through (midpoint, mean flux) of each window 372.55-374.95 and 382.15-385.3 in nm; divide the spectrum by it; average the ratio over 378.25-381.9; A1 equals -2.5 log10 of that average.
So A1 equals 0.17 mag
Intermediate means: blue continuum 23.9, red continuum 15.6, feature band 16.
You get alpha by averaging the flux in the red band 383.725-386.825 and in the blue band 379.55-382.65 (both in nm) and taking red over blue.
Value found 1.1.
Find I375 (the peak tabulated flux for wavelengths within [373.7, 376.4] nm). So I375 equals 20.25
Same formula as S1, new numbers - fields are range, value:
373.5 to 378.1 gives 17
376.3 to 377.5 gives 16.9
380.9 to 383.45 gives 15.9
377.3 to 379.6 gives 16.2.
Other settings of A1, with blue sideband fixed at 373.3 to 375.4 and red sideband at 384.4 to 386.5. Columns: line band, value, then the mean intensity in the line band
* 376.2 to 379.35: 0.051 mag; 16.4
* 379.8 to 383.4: 0.095 mag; 15.8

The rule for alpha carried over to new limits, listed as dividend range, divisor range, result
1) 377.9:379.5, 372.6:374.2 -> 0.61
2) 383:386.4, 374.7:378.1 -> 0.96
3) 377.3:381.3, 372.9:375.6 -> 0.83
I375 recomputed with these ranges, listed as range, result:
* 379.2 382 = 18.34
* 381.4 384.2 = 17.77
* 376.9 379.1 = 20.16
